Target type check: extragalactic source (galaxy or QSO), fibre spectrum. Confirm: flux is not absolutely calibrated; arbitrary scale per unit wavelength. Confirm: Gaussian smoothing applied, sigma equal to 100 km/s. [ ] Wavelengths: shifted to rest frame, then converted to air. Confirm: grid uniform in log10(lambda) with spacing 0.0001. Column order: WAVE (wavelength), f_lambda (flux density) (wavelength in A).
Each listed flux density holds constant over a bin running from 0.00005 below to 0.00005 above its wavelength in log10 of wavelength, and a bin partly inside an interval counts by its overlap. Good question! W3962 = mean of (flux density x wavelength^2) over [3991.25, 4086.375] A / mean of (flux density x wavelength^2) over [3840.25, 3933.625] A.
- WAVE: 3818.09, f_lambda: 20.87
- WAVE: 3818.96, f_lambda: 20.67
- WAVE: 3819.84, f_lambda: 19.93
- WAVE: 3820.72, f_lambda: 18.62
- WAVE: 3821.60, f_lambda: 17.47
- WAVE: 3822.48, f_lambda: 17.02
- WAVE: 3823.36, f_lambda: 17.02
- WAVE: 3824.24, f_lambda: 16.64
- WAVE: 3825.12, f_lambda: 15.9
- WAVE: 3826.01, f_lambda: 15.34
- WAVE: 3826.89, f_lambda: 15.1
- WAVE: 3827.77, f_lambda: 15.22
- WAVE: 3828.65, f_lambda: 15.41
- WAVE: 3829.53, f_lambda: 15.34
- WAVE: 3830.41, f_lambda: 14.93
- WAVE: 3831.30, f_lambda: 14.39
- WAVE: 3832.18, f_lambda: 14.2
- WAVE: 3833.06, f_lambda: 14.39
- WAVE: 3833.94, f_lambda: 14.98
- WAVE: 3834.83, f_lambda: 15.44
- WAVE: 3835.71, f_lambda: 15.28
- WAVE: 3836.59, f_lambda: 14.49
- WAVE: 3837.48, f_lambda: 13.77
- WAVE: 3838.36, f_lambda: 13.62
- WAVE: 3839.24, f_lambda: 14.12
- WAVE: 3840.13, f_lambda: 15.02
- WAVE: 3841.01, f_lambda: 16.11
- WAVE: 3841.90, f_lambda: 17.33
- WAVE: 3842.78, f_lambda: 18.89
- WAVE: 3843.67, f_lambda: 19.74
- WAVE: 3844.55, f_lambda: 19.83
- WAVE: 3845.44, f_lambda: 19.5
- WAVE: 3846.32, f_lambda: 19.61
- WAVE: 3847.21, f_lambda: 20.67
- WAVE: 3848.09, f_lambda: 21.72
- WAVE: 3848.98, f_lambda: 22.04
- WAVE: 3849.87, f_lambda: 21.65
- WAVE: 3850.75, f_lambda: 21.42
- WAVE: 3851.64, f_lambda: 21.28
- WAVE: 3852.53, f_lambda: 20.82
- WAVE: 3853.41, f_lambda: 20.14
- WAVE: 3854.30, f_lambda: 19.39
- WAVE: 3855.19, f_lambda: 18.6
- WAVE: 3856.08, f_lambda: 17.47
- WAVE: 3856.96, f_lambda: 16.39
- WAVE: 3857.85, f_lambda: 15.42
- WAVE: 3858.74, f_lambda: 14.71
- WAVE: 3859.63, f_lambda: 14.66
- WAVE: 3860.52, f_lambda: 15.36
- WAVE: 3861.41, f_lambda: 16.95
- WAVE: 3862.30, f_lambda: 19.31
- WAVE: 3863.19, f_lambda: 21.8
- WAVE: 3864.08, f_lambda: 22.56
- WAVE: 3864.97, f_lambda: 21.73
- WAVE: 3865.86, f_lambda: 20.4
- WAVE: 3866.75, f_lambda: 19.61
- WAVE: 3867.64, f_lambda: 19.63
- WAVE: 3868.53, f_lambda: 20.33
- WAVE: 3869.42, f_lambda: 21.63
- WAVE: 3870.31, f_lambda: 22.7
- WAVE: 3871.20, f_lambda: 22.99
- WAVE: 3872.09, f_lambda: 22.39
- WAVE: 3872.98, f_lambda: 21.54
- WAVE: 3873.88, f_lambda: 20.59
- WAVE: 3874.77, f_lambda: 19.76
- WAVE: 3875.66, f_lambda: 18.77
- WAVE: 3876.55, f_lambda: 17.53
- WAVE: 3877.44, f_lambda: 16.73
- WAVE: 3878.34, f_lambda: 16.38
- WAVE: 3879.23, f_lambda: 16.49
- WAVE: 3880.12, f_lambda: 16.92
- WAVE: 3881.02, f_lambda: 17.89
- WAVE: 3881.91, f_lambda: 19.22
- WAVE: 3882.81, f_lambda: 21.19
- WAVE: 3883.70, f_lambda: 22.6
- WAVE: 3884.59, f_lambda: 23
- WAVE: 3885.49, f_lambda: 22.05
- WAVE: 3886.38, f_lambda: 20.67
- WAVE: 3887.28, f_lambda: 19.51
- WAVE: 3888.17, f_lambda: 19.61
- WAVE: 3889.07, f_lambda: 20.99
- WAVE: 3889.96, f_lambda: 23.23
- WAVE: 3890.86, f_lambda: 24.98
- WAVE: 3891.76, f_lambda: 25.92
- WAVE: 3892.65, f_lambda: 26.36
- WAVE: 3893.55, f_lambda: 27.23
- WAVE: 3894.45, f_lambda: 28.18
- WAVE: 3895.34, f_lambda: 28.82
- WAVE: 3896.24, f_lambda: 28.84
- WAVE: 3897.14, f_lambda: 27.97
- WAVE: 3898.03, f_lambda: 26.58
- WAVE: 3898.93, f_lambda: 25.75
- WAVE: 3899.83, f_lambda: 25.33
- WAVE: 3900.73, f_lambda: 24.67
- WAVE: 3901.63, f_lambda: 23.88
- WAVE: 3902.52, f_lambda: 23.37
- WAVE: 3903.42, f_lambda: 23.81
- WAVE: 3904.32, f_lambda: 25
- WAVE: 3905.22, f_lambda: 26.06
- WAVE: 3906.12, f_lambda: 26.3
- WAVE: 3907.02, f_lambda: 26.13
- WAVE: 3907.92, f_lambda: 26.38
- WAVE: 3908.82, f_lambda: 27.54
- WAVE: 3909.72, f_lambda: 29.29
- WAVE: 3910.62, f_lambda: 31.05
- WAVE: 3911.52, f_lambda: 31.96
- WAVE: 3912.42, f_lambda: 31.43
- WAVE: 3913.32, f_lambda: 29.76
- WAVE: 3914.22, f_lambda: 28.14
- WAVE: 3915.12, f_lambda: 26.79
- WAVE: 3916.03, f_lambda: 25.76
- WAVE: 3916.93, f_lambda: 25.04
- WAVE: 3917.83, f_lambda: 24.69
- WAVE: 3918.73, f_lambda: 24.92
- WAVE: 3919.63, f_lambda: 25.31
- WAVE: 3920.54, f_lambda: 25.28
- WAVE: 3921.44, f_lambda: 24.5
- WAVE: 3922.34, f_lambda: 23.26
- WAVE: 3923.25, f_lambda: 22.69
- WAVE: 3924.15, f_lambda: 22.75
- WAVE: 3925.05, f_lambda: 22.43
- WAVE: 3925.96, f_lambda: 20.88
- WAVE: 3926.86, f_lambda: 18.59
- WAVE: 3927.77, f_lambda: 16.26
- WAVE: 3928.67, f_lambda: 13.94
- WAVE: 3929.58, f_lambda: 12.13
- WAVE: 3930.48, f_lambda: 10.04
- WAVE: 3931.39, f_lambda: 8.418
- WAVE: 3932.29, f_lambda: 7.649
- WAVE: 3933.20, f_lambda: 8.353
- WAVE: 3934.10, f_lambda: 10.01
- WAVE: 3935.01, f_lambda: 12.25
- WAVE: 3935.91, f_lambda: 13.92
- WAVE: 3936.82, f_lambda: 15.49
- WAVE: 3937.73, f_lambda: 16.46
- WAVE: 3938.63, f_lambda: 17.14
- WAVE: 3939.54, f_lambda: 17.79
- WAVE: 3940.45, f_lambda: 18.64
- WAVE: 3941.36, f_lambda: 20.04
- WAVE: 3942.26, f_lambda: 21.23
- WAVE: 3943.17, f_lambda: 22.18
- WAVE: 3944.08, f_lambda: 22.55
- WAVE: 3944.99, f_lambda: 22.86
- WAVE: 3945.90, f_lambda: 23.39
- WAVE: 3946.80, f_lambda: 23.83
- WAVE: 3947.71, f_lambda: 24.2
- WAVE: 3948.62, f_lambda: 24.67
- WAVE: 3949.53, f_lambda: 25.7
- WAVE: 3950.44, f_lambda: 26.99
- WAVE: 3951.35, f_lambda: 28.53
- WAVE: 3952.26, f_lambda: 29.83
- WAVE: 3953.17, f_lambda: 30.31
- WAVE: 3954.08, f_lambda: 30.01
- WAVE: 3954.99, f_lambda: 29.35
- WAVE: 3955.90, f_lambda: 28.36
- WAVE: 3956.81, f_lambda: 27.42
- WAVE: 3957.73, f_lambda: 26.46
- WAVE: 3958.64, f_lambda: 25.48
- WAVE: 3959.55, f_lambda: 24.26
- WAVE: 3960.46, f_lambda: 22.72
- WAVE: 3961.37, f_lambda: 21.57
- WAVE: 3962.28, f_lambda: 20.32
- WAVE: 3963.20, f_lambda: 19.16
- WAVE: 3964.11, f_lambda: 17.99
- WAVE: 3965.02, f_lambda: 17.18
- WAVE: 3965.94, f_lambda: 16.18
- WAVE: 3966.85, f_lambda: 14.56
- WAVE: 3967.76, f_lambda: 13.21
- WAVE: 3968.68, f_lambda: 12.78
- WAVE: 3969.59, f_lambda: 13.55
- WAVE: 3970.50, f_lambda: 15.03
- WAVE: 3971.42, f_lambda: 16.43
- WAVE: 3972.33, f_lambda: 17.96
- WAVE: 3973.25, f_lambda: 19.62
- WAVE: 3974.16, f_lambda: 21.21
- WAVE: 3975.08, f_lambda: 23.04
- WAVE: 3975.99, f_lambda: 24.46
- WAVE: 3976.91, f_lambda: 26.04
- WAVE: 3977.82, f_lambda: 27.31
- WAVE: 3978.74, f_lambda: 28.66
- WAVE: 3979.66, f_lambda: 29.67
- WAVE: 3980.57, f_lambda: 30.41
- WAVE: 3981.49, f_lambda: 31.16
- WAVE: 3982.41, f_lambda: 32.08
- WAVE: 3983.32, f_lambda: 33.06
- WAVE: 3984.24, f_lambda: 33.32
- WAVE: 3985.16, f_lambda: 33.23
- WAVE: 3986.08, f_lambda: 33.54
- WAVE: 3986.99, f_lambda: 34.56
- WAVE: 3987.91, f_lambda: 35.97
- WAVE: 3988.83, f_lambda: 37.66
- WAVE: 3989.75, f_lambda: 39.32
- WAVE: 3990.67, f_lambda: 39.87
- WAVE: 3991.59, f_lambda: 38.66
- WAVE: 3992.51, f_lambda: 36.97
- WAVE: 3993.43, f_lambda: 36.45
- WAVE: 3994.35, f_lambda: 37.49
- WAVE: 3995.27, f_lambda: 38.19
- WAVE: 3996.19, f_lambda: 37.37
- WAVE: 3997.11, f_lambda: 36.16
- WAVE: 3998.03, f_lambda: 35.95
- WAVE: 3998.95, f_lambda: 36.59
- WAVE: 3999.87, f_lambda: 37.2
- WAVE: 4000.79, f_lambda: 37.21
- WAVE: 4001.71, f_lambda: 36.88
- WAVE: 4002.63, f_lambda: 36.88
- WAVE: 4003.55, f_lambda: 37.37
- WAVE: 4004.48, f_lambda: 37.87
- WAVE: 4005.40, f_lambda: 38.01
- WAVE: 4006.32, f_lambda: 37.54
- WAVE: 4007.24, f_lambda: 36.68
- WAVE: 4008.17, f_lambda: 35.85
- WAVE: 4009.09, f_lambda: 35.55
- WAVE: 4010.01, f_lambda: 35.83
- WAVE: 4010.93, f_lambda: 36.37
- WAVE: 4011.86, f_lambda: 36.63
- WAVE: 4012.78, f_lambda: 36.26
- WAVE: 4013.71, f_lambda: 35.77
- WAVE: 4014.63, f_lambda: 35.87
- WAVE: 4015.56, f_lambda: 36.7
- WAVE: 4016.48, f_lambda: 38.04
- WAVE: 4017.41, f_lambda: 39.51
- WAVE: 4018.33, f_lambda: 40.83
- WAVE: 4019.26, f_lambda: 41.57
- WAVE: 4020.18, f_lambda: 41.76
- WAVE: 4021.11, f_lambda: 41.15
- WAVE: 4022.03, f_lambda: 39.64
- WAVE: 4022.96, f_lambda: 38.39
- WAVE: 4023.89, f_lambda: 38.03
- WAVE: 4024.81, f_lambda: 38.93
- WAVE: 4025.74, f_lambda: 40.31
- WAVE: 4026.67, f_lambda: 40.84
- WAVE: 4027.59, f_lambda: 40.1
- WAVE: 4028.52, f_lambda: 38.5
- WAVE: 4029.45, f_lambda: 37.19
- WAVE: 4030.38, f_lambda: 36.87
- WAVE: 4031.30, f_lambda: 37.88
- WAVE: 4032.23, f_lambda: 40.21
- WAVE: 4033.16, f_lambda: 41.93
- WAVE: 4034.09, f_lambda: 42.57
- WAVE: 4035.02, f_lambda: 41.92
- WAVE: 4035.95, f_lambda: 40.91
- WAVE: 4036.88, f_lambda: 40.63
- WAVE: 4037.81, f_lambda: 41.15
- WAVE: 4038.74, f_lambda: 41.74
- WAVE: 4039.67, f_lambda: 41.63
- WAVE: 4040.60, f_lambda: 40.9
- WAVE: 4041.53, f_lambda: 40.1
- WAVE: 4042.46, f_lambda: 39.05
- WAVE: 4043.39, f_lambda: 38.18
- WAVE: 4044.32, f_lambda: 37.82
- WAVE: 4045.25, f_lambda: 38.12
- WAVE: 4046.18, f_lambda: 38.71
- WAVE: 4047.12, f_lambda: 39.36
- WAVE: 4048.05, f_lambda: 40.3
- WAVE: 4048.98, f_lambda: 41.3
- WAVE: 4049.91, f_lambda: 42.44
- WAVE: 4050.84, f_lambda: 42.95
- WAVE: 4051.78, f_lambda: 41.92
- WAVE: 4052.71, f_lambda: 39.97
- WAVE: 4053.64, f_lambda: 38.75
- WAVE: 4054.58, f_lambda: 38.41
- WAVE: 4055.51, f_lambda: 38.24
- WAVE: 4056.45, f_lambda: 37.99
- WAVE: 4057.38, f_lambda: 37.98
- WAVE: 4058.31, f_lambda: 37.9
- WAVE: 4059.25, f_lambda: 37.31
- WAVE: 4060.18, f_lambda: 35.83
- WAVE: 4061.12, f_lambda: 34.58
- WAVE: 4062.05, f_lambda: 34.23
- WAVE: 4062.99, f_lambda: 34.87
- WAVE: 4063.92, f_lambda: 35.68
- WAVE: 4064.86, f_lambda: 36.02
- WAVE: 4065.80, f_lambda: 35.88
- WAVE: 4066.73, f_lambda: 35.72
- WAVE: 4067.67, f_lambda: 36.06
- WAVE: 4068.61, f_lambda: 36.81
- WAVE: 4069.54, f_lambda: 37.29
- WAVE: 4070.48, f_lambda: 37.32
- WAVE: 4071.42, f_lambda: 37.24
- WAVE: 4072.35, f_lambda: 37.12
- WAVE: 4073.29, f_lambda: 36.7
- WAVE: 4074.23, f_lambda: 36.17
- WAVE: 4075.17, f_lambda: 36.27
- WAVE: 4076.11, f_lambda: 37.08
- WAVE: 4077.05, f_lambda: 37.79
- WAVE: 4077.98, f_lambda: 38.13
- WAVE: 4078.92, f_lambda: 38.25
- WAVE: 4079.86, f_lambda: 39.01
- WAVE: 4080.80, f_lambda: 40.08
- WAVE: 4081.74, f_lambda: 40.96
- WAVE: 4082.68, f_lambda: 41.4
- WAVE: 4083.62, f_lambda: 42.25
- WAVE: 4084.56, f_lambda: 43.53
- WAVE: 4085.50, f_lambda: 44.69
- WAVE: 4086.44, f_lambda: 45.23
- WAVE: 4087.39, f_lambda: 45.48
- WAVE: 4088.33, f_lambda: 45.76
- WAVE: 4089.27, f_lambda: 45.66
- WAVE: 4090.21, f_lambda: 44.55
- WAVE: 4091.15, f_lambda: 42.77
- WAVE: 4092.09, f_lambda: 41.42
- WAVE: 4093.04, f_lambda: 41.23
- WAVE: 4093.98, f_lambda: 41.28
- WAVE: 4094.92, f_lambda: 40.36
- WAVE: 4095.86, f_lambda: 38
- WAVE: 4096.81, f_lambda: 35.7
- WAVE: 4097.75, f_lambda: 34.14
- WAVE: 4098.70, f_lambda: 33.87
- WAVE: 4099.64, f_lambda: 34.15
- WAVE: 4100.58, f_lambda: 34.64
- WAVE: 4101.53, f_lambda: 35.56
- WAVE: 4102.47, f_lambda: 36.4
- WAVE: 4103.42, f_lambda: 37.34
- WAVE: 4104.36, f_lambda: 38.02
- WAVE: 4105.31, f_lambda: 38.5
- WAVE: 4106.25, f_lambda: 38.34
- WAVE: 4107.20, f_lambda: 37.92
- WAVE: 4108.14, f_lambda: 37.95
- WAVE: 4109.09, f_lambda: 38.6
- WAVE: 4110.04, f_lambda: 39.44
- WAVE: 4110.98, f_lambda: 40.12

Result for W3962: 1.9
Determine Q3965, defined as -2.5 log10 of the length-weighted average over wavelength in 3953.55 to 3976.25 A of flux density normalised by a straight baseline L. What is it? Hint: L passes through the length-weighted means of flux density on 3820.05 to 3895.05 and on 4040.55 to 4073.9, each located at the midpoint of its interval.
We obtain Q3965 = 0.37 mag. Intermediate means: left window 18.9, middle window 20.7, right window 38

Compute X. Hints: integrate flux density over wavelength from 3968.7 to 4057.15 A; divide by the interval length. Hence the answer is 36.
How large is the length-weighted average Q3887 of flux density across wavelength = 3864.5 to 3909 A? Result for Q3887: 22.7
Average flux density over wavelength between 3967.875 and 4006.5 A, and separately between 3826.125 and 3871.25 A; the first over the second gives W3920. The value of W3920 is 1.7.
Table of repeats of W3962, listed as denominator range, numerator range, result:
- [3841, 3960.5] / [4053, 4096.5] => 1.95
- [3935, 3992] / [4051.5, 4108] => 1.66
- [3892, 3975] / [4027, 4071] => 1.84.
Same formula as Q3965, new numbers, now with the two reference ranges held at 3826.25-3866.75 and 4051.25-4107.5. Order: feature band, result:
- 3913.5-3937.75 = 0.28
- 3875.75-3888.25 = 0.08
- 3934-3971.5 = 0.27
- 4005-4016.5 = -0.13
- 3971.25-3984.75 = 0.11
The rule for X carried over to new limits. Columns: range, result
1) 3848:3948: 21.3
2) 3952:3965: 24.9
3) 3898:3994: 24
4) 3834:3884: 18.8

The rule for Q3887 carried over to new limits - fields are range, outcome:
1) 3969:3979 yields 21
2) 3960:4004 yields 28.6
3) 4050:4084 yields 37.8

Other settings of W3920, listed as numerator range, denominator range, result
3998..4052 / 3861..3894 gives 1.87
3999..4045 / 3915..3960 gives 1.81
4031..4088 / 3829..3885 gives 2.12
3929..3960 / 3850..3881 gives 1.08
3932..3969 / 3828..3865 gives 1.19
